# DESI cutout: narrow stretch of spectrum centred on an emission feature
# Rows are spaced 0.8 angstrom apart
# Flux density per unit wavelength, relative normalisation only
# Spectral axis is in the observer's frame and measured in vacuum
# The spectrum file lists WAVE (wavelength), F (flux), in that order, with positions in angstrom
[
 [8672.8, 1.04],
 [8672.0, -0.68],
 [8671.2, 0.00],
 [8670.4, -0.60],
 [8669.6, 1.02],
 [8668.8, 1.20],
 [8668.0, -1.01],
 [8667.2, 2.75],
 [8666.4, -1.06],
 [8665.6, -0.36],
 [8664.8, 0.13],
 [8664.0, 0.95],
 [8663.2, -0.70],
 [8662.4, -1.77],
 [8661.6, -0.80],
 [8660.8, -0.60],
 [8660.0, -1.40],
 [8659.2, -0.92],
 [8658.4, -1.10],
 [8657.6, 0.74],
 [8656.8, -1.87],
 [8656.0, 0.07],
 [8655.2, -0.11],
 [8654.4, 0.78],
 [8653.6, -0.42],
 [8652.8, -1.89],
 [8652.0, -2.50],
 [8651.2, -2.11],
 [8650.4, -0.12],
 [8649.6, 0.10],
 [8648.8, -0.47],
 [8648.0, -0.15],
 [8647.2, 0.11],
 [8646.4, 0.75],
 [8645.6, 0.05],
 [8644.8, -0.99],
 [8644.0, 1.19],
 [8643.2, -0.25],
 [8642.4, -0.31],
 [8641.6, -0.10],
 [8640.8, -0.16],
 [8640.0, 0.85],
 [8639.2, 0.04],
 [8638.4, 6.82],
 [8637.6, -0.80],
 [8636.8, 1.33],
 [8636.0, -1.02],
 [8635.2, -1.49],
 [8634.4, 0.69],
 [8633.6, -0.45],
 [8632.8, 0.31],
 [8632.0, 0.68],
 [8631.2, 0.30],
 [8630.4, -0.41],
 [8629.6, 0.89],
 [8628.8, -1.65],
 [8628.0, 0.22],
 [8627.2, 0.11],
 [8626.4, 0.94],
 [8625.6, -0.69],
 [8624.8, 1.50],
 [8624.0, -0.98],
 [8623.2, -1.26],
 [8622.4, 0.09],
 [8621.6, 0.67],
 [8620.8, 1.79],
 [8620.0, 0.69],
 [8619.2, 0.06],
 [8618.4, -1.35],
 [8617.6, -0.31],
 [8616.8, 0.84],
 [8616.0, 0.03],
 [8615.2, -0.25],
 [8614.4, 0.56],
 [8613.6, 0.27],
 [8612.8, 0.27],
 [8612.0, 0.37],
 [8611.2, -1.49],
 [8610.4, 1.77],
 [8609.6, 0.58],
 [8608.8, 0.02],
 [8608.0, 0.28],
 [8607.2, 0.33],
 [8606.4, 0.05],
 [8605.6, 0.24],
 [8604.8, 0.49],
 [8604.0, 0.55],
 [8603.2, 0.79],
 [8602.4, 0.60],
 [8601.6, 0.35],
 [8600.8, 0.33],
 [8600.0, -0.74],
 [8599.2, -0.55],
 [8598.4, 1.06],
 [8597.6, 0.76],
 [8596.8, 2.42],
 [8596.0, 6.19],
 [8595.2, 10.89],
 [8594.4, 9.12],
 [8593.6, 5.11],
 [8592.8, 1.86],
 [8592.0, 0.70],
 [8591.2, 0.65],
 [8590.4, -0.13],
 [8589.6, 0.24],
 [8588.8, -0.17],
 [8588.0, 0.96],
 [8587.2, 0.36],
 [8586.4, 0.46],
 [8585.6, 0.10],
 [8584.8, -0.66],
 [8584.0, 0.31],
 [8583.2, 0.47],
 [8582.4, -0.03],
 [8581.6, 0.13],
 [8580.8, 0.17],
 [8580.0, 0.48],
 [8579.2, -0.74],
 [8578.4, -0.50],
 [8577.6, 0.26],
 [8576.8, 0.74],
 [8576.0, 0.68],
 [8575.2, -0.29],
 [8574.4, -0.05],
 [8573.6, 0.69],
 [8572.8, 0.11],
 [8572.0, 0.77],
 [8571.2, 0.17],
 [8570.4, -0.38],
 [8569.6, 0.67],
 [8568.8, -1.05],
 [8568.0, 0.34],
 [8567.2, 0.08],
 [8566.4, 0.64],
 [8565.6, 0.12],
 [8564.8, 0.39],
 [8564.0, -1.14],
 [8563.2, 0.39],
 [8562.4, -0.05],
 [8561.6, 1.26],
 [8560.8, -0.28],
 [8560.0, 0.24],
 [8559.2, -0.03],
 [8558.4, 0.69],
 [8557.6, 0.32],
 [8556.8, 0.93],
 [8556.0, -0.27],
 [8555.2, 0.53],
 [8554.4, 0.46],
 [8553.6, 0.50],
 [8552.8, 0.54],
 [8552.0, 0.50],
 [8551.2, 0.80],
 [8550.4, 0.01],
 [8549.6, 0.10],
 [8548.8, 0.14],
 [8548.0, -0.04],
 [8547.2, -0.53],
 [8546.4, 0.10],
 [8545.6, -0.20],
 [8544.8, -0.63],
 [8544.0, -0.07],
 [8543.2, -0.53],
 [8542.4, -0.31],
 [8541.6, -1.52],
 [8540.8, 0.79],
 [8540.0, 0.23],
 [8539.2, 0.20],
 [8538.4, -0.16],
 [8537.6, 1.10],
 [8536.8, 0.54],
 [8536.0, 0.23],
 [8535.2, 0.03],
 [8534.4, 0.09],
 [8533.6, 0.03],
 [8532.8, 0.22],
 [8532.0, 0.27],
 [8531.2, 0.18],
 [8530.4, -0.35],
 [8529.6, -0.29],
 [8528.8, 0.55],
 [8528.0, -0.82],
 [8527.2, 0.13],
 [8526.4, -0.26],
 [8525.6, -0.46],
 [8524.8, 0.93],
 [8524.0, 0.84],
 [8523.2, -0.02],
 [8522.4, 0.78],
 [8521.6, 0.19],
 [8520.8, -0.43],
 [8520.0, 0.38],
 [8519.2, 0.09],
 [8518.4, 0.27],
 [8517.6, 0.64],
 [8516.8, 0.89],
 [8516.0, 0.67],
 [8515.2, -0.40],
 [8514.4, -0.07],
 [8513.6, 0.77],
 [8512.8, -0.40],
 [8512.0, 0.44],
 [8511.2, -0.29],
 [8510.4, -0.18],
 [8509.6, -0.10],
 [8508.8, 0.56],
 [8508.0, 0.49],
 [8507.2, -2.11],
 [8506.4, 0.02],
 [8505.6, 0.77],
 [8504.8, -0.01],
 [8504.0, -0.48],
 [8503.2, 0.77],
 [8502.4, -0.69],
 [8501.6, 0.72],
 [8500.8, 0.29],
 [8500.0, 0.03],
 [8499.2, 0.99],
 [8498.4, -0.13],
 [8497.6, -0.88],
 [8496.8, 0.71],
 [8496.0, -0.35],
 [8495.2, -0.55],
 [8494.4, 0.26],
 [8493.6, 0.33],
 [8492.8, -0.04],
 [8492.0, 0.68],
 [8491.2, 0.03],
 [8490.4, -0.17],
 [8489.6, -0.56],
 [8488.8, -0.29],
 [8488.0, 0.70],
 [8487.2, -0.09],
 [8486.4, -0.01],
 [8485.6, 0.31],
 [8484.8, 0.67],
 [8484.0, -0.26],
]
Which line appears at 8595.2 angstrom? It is H-alpha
